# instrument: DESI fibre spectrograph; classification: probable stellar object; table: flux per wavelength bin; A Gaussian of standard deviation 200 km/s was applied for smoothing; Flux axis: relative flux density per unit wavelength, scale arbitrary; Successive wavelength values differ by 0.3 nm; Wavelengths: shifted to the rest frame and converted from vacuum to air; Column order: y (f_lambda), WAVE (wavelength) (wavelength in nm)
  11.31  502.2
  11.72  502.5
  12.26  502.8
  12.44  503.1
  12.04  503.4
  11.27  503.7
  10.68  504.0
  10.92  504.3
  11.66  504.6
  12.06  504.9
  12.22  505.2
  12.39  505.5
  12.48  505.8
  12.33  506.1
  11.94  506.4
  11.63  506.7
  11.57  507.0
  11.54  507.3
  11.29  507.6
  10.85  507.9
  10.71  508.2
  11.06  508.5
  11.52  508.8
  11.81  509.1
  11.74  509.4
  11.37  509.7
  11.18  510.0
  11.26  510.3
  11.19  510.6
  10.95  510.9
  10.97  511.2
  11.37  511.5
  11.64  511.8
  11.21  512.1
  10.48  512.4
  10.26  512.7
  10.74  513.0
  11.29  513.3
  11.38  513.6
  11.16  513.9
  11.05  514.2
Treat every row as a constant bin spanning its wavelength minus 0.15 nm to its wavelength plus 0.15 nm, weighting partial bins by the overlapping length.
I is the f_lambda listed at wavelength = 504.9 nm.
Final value 12.06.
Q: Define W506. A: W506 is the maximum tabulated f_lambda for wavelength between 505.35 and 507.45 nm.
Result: 12.48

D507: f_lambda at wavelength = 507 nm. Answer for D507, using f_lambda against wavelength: 11.57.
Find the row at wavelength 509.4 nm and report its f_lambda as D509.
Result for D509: 11.74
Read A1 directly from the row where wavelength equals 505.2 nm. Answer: 12.22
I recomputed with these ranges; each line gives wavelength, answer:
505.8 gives 12.48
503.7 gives 11.27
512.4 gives 10.48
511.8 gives 11.64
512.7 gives 10.26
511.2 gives 10.97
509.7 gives 11.37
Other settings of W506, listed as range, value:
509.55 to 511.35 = 11.37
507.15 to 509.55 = 11.81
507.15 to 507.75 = 11.54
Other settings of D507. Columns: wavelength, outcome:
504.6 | 11.66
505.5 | 12.39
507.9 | 10.85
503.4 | 12.04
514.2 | 11.05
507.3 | 11.54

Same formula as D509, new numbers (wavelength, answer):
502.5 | 11.72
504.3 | 10.92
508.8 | 11.52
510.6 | 11.19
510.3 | 11.26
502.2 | 11.31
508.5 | 11.06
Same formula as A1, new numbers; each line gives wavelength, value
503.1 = 12.44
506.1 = 12.33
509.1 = 11.81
